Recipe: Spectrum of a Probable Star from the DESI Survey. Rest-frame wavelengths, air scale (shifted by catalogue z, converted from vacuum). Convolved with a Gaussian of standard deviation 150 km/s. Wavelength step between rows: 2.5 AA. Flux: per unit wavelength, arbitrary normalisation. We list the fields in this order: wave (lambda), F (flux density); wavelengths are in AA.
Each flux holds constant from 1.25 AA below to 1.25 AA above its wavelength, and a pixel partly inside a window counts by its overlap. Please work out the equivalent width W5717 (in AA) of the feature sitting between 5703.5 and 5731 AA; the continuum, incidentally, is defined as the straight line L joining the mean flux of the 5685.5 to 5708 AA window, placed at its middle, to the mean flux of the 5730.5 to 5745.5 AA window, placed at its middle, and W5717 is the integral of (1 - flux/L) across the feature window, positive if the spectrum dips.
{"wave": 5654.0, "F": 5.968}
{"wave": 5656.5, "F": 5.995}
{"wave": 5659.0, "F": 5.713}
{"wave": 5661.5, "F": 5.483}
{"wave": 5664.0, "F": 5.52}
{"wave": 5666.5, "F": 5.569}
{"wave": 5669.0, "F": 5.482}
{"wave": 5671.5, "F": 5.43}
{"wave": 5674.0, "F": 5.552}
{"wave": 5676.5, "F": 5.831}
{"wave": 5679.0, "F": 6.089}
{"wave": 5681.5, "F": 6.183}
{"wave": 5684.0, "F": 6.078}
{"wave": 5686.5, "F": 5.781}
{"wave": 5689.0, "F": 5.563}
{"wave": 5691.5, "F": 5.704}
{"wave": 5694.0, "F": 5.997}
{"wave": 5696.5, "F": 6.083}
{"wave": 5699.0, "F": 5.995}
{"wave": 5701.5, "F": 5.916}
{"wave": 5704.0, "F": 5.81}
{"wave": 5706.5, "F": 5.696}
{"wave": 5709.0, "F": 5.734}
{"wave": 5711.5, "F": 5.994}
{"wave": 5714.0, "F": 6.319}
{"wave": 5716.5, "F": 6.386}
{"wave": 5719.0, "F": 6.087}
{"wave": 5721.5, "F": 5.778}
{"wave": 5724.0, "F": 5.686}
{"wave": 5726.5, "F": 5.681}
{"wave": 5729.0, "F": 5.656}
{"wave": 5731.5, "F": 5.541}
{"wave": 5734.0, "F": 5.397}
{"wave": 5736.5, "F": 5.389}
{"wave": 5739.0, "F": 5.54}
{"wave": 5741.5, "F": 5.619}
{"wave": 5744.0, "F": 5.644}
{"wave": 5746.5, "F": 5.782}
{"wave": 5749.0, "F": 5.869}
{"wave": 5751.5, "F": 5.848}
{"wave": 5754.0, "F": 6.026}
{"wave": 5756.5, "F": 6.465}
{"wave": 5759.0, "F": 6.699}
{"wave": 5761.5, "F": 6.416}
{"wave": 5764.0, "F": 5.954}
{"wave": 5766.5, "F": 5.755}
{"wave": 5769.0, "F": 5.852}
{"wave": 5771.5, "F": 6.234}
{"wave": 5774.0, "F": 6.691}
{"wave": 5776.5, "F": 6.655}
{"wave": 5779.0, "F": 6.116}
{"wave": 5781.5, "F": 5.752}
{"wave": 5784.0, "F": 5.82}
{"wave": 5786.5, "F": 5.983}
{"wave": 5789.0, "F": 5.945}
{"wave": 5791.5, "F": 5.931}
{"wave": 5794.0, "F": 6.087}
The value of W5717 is -1.0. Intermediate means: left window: 5.84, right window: 5.53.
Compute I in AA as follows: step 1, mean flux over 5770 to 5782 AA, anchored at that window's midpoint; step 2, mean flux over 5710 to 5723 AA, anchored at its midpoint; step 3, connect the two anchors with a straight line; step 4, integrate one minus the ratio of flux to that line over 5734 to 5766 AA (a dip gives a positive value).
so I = 1.6 AA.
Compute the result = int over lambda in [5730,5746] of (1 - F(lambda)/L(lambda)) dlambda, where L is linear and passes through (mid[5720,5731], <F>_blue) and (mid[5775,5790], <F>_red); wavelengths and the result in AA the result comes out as 0.67 AA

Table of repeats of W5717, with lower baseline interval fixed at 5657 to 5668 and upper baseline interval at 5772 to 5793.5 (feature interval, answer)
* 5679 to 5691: -0.5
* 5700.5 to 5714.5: -0.2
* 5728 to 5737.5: 0.7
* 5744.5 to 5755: 0.2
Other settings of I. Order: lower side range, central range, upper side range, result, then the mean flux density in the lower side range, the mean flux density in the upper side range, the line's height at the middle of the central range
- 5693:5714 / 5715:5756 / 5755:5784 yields 2.1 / 5.93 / 6.22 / 6.07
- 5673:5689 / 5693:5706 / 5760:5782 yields 0.0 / 5.9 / 6.18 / 5.95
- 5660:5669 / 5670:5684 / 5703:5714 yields -0.5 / 5.52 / 5.87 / 5.62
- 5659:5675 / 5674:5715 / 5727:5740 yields -2.9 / 5.52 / 5.51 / 5.52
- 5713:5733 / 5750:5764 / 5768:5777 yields -0.1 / 5.88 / 6.35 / 6.2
